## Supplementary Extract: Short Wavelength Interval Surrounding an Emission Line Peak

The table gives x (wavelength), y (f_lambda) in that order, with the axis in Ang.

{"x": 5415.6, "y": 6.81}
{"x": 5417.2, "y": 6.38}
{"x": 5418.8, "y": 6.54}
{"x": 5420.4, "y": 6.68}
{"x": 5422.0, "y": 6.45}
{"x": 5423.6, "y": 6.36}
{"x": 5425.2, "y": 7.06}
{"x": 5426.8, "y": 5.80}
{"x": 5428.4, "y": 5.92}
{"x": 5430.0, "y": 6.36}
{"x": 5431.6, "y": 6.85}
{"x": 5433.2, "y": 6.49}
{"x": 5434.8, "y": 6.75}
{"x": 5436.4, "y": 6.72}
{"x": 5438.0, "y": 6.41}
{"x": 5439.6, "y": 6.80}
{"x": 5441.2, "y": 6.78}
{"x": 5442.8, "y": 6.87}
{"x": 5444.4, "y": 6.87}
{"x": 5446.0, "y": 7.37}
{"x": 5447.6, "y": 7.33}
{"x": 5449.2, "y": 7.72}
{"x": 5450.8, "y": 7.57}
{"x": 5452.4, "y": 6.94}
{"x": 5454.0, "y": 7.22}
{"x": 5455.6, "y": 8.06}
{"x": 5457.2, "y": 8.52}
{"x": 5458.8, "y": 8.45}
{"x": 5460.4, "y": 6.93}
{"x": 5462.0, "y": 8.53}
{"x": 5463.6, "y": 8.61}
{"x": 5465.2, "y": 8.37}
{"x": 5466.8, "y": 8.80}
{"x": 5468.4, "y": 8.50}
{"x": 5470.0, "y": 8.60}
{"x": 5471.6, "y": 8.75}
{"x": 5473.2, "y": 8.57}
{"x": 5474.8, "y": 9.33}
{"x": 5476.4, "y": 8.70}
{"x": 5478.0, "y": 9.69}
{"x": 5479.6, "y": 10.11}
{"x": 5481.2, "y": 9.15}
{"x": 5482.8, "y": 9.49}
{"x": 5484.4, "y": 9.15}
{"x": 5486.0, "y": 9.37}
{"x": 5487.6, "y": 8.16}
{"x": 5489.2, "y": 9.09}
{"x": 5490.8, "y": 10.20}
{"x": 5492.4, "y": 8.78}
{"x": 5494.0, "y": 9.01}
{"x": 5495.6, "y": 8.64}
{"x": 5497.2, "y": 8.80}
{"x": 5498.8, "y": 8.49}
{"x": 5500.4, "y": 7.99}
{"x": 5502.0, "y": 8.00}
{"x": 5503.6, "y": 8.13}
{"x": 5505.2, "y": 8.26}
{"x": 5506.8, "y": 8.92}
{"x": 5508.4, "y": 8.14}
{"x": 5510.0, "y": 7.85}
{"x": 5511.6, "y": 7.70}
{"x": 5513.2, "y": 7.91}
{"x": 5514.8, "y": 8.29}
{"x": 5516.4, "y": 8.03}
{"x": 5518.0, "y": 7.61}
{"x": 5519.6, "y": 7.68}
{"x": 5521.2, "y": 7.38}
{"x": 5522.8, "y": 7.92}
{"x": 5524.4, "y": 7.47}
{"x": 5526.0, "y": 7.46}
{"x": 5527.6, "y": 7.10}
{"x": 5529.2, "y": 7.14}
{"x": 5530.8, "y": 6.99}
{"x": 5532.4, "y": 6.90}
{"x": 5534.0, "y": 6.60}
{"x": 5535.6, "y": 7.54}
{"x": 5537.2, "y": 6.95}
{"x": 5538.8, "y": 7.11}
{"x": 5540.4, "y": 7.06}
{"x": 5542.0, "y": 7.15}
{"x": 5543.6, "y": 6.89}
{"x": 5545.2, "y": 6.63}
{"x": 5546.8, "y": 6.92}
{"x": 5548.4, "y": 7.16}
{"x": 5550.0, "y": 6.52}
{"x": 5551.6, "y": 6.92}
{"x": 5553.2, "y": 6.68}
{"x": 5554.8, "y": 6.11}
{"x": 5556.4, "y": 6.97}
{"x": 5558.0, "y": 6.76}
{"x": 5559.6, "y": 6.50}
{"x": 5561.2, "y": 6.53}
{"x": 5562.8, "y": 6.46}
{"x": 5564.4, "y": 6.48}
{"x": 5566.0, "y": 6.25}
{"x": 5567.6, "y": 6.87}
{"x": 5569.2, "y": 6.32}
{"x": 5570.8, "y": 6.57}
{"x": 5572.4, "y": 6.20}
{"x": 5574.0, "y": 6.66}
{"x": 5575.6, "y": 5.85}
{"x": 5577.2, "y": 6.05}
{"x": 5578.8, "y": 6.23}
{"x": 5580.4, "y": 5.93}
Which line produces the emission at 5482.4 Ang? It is Mg II 2798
